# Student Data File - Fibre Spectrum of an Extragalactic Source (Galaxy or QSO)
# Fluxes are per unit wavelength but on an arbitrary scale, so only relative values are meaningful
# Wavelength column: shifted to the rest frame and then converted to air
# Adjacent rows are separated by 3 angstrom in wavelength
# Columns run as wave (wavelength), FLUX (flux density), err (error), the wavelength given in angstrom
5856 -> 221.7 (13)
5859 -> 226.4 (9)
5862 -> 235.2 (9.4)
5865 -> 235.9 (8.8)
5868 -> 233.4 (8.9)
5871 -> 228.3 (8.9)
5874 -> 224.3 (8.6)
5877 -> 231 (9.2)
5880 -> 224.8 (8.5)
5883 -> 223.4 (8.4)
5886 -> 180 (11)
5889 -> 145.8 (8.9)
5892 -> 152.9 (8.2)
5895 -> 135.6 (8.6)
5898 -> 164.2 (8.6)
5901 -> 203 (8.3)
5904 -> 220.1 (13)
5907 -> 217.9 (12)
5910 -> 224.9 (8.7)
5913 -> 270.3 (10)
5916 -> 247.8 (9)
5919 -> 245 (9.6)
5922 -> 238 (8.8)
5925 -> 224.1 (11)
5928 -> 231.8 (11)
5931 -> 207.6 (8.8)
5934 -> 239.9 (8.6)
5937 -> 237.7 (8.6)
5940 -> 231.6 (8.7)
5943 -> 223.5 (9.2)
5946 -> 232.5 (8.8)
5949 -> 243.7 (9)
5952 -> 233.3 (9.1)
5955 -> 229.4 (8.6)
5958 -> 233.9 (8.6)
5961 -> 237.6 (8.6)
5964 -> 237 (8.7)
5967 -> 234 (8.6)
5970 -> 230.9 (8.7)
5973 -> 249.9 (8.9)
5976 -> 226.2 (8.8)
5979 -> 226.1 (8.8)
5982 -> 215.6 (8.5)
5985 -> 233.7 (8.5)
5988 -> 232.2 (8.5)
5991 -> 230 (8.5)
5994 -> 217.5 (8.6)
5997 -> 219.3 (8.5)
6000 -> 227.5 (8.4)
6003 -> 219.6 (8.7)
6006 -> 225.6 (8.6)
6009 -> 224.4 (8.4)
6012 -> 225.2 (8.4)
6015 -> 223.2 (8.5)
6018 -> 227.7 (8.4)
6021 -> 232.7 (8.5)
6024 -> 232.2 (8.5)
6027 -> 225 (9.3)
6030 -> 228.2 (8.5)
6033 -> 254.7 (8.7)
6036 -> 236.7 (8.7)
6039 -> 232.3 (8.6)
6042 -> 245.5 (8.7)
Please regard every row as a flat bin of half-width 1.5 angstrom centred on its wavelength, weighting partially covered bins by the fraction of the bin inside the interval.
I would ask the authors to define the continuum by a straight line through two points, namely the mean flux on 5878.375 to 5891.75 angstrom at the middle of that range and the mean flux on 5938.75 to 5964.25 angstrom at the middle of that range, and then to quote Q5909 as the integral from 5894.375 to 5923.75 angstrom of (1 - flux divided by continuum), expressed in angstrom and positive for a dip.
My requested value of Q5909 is -1.82 angstrom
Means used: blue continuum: 190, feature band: 219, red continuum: 233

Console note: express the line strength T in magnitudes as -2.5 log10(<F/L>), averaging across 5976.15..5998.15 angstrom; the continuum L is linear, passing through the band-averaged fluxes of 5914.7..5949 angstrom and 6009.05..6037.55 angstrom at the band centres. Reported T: 0.03 mag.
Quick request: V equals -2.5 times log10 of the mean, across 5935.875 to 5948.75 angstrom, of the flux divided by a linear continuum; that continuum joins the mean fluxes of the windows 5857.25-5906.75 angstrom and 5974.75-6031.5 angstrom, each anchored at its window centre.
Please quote -0.08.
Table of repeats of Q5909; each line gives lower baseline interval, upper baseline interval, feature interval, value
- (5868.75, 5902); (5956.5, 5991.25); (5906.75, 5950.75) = -4.7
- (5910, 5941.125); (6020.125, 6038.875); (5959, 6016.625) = 1.8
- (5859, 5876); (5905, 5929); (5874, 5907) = 6.0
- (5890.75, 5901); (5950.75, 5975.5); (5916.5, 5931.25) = -3.3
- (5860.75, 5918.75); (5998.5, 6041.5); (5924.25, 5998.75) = -3.0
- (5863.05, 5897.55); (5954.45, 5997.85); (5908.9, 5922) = -2.2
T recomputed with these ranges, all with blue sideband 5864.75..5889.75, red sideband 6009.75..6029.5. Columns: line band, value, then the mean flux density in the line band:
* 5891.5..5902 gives 0.31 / 163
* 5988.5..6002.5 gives 0.01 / 224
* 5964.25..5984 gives -0.04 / 231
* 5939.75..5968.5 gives -0.06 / 234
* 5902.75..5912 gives -0.03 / 224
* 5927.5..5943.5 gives -0.04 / 229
